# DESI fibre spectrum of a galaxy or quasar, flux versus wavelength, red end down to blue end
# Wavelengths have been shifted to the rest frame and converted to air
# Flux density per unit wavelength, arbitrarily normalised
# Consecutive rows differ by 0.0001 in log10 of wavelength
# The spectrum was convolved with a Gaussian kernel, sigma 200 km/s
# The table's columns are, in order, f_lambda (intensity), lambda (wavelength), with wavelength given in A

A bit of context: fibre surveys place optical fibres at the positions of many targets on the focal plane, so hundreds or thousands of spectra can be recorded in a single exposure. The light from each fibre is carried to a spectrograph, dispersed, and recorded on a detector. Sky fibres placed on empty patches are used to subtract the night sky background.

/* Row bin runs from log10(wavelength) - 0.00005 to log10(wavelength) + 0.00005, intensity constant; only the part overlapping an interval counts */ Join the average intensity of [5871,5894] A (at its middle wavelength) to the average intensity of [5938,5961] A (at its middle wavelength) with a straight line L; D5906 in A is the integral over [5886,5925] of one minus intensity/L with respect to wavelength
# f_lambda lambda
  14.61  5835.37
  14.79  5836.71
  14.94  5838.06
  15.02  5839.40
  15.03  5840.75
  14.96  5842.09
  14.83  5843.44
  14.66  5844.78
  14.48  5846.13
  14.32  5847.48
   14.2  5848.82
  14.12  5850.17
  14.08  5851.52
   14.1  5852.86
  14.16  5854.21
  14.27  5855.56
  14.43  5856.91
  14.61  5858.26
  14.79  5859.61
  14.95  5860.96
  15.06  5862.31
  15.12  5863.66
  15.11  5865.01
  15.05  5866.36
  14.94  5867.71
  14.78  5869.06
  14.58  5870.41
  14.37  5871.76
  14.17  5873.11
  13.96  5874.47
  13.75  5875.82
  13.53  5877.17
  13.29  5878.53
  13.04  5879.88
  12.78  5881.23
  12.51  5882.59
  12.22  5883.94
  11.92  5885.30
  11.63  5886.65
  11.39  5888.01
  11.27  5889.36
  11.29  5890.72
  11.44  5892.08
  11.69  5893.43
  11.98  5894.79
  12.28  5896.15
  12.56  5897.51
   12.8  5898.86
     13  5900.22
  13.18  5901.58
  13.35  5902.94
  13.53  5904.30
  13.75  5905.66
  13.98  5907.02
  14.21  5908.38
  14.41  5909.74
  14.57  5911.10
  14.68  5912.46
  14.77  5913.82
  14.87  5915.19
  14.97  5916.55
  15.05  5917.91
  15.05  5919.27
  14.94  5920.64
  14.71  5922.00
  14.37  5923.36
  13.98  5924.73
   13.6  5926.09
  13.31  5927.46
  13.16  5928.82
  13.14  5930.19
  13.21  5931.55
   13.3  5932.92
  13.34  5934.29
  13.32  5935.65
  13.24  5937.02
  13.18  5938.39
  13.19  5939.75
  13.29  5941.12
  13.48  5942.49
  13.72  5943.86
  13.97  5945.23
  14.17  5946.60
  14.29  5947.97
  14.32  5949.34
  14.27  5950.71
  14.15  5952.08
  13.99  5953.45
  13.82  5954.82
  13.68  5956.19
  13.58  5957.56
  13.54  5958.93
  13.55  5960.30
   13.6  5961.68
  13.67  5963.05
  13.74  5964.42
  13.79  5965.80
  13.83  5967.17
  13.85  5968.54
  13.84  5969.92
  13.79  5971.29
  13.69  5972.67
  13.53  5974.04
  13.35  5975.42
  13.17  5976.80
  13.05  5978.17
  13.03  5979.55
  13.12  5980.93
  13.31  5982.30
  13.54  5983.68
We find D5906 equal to -1.2 A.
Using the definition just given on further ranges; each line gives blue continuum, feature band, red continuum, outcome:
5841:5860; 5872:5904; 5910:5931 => 4.0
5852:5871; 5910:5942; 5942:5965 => 0.3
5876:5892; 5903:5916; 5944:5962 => -1.4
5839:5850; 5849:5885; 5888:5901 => -1.8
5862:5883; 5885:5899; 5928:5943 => 2.1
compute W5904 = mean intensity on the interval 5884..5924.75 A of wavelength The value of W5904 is 13.4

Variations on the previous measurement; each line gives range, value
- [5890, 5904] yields 12.4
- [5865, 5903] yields 13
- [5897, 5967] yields 13.8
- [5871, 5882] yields 13.6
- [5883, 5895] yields 11.7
